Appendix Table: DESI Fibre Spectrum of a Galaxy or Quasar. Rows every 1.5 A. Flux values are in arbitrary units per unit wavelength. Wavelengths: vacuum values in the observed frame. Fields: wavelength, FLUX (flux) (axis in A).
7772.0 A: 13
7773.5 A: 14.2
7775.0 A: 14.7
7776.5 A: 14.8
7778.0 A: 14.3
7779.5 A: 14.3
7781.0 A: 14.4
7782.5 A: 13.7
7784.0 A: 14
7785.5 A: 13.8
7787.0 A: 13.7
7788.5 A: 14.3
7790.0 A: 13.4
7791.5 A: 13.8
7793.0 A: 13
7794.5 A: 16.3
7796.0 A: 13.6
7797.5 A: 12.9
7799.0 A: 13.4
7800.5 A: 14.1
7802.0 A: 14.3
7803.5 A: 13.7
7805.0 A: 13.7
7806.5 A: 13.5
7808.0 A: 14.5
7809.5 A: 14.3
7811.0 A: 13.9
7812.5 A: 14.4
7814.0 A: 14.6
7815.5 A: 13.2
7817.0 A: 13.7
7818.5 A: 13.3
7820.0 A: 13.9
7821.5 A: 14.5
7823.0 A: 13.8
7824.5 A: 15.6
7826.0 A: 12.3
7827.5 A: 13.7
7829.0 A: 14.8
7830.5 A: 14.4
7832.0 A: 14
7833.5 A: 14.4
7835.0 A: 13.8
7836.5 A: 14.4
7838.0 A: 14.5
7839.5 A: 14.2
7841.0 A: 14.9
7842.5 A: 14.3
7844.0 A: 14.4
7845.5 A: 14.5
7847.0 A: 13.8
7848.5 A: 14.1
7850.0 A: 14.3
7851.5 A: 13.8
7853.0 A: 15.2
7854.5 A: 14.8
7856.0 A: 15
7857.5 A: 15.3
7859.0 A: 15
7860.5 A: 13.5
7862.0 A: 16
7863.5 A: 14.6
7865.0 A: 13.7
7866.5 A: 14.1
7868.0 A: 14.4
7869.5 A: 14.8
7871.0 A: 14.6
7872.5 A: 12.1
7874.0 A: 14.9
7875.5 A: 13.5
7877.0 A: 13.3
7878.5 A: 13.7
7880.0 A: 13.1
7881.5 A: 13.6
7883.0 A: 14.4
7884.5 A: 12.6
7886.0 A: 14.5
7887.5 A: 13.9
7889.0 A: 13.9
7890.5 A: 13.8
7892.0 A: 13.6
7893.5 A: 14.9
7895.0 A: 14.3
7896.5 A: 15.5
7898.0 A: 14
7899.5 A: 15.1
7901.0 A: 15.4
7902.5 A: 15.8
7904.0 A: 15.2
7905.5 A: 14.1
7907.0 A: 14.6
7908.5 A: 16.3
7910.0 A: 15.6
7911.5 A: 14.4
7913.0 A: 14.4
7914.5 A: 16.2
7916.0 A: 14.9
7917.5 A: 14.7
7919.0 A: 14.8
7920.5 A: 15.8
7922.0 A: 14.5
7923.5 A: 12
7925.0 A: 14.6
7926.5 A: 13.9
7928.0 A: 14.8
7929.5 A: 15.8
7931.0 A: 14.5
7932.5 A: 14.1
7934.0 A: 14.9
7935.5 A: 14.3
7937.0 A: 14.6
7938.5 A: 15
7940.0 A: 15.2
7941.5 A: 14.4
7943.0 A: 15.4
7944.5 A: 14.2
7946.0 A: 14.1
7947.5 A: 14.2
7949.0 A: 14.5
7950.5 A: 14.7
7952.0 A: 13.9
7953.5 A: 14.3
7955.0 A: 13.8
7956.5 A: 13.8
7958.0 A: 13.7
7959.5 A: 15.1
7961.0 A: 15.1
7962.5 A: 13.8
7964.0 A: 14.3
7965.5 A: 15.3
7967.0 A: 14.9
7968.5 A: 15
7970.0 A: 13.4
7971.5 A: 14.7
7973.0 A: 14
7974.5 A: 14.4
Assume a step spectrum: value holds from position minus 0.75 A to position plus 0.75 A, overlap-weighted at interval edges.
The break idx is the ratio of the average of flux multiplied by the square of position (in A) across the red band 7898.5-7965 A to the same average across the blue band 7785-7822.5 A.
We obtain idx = 1.09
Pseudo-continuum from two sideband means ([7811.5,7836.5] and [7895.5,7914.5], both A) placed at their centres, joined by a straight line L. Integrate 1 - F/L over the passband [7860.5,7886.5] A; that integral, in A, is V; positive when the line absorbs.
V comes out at 1.22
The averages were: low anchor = 14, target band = 14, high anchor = 15.1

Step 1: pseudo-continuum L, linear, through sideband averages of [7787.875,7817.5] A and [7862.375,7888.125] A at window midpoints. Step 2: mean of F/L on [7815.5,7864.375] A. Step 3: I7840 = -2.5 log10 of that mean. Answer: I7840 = -0.031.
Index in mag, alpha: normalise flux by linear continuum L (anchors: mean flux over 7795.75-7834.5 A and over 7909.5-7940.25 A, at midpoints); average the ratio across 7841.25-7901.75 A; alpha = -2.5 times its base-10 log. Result 0.01 mag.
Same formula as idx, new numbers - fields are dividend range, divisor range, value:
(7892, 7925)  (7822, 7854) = 1.06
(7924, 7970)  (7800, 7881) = 1.05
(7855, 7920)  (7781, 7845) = 1.05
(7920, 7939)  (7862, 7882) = 1.05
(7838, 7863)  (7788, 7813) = 1.06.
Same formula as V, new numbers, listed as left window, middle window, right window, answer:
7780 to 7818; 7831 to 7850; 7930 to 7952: -0.2 A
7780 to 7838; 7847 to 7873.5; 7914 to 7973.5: -0.4 A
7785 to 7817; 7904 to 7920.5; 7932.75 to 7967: -0.8 A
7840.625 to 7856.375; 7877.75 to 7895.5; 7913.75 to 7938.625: 0.9 A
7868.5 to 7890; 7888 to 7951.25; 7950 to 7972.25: -2.7 A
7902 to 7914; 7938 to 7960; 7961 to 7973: 0.4 A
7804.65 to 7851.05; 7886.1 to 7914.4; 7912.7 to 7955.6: -0.6 A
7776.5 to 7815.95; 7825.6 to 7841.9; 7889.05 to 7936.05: 0.1 A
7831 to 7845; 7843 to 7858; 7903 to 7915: 0.0 A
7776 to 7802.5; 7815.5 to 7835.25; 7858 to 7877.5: 0.2 A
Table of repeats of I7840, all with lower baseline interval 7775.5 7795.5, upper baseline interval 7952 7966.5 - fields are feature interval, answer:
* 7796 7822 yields 0.02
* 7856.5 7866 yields -0.03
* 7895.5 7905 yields -0.06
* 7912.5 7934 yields -0.03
